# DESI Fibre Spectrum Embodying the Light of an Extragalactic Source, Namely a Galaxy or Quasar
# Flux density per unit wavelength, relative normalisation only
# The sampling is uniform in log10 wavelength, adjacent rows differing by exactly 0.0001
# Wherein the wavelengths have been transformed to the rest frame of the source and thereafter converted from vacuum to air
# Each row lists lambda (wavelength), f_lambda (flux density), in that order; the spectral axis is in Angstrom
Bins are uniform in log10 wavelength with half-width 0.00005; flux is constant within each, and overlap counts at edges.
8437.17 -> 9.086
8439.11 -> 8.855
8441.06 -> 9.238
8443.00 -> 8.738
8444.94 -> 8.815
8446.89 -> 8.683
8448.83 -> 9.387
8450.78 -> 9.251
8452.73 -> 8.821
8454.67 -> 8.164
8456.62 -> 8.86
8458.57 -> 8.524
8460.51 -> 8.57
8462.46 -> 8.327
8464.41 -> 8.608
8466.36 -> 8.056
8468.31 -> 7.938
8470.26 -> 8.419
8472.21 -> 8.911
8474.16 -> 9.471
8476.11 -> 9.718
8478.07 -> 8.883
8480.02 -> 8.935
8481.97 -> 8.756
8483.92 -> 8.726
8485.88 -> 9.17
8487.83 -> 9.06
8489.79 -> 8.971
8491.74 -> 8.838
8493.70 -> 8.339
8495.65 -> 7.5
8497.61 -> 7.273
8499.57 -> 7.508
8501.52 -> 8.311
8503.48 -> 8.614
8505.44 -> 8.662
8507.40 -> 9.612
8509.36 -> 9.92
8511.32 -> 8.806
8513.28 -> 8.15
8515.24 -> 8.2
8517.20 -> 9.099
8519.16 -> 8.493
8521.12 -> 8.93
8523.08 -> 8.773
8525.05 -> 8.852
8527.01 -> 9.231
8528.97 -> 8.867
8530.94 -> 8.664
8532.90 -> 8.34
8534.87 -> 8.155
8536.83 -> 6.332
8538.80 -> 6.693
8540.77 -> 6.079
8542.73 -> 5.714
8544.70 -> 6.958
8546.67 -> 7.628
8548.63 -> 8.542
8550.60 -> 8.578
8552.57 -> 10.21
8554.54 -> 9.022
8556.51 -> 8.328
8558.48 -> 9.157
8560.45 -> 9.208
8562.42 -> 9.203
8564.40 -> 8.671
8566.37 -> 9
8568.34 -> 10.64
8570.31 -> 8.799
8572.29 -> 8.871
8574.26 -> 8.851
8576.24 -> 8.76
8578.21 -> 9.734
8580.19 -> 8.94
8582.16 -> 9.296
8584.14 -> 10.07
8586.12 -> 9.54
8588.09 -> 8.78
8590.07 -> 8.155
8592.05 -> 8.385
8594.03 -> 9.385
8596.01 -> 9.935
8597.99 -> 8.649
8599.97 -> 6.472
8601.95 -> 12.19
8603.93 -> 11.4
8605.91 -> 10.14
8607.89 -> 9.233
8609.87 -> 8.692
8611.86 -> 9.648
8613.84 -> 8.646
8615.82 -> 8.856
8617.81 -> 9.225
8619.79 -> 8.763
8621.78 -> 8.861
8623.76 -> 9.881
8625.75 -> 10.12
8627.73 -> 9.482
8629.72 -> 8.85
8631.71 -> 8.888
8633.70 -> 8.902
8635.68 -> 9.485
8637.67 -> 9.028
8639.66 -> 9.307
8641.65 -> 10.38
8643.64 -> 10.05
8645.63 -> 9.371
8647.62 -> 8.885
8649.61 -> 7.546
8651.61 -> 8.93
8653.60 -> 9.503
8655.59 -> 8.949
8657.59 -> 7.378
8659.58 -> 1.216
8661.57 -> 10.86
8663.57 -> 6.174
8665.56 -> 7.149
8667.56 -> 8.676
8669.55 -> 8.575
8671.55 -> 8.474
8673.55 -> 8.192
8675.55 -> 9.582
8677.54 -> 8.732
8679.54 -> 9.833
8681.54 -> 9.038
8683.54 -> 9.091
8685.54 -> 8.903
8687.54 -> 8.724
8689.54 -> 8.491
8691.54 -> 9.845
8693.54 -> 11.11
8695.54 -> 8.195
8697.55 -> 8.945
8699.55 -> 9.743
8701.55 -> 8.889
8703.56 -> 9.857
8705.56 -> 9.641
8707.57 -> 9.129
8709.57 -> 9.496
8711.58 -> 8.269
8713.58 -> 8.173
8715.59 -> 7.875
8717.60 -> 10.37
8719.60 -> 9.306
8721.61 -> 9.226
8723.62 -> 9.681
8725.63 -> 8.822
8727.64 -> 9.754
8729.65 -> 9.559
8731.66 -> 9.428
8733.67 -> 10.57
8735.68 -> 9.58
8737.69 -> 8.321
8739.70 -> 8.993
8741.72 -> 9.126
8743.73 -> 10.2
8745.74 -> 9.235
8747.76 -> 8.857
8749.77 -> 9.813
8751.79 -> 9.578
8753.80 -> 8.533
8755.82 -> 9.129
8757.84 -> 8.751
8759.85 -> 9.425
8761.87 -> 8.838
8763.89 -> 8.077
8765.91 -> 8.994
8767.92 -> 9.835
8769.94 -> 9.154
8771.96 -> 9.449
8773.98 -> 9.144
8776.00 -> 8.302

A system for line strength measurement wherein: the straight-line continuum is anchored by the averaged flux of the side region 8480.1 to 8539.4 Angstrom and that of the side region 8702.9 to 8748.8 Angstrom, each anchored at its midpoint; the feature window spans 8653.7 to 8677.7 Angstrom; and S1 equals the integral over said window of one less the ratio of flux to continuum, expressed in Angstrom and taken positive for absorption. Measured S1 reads 3.19 Angstrom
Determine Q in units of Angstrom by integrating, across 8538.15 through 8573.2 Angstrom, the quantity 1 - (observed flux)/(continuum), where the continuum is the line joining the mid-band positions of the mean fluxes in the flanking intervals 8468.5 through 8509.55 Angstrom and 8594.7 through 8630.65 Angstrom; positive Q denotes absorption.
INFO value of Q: 2.54 Angstrom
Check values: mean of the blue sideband 8.7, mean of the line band 8.42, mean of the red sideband 9.39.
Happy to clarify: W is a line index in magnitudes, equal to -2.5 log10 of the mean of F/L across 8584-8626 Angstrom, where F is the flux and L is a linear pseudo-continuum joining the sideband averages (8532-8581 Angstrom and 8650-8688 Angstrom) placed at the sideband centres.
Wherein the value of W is -0.11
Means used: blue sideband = 8.42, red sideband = 8.3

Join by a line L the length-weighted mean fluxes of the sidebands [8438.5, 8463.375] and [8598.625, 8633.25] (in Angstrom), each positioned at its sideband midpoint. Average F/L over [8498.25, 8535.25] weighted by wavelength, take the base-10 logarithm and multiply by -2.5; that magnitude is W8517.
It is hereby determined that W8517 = 0.040 mag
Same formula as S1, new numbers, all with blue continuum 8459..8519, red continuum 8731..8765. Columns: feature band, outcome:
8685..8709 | -0.6 Angstrom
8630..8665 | 1.8 Angstrom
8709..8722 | 0.3 Angstrom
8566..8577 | -0.4 Angstrom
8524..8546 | 2.8 Angstrom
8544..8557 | 0.4 Angstrom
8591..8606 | -1.1 Angstrom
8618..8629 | -0.6 Angstrom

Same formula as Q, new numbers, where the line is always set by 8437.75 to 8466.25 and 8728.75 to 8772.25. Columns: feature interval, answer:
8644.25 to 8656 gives 0.2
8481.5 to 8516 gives 1.0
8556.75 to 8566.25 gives -0.1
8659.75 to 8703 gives 1.7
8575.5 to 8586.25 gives -0.5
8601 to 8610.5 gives -1.5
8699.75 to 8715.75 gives 0.3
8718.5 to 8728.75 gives -0.2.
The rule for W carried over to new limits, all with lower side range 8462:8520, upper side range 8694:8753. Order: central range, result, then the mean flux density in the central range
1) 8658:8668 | 0.327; 6.75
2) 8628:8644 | -0.035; 9.34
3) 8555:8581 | -0.028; 9.09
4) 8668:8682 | 0.029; 8.9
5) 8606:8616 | -0.019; 9.13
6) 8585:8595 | 0.006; 8.86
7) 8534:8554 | 0.169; 7.52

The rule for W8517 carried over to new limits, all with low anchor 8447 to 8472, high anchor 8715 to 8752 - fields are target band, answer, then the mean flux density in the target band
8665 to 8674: 0.12 mag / 8.26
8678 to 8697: 0.00 mag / 9.22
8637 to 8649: -0.04 mag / 9.45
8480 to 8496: -0.01 mag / 8.74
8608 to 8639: -0.01 mag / 9.16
